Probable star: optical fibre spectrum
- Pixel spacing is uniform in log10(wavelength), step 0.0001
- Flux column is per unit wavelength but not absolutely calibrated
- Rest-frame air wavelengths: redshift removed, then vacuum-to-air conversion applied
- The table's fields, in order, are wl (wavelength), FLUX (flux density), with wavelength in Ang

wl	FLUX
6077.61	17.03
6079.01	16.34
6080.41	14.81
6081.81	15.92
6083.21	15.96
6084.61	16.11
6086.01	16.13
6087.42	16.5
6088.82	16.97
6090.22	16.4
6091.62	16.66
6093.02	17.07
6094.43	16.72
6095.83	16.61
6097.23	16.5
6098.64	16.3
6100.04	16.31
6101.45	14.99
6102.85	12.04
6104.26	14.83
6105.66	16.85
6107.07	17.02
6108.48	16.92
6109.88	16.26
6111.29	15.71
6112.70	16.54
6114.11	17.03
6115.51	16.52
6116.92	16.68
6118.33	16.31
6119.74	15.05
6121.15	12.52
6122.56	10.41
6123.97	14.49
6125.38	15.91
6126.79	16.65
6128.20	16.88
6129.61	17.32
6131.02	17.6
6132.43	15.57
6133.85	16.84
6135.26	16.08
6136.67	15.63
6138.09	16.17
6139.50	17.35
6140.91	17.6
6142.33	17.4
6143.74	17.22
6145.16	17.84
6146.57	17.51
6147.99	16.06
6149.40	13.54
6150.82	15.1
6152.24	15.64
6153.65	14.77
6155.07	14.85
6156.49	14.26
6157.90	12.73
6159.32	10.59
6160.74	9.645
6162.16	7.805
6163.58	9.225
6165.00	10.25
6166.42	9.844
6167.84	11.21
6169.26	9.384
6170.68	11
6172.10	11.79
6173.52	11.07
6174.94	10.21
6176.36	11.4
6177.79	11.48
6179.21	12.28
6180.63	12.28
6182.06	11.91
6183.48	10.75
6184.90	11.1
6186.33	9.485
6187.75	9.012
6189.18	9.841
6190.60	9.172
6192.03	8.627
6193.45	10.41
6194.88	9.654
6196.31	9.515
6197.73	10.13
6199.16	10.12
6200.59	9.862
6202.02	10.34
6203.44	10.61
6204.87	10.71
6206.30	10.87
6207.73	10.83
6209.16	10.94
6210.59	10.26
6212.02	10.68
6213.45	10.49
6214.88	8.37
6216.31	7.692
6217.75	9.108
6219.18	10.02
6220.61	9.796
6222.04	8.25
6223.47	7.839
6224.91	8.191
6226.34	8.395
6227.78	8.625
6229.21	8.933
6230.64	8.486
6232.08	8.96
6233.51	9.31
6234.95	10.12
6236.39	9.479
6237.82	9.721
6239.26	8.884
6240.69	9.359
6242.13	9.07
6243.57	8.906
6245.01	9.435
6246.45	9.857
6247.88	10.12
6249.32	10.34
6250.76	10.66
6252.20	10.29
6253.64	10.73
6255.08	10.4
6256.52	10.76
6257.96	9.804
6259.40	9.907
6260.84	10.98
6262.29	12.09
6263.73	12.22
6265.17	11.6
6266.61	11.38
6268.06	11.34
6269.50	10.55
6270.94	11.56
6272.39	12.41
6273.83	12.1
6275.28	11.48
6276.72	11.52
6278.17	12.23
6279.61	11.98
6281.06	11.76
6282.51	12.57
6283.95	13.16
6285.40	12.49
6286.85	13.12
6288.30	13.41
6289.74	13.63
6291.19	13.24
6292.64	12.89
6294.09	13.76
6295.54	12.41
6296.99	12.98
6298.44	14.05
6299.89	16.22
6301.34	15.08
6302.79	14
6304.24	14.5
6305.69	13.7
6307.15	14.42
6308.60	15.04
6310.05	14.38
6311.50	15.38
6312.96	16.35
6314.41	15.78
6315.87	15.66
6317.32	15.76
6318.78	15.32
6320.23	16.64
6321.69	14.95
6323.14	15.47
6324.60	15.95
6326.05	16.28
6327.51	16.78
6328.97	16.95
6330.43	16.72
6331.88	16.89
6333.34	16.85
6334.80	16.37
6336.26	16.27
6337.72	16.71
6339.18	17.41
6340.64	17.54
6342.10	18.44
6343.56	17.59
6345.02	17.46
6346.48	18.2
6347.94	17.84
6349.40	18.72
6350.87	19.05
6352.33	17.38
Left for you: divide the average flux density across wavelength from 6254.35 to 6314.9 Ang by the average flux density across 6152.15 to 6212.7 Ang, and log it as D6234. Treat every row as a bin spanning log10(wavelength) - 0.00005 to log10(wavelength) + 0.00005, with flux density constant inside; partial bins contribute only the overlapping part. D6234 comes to 1.19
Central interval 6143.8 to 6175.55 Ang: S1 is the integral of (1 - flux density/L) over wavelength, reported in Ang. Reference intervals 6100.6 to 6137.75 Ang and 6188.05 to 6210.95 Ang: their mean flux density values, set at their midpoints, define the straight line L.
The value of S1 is 0.98 Ang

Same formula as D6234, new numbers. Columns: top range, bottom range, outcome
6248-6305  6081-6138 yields 0.76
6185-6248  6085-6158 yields 0.60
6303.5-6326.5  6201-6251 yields 1.61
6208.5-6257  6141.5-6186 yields 0.75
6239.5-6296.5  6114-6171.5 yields 0.79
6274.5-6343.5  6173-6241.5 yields 1.50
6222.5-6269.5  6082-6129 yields 0.62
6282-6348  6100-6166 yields 1.02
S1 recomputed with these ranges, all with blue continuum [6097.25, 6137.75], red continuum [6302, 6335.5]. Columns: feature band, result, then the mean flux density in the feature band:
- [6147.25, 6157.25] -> 0.6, 14.9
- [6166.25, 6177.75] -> 3.6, 10.8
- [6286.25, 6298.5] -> 1.9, 13.2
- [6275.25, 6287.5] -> 2.6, 12.3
